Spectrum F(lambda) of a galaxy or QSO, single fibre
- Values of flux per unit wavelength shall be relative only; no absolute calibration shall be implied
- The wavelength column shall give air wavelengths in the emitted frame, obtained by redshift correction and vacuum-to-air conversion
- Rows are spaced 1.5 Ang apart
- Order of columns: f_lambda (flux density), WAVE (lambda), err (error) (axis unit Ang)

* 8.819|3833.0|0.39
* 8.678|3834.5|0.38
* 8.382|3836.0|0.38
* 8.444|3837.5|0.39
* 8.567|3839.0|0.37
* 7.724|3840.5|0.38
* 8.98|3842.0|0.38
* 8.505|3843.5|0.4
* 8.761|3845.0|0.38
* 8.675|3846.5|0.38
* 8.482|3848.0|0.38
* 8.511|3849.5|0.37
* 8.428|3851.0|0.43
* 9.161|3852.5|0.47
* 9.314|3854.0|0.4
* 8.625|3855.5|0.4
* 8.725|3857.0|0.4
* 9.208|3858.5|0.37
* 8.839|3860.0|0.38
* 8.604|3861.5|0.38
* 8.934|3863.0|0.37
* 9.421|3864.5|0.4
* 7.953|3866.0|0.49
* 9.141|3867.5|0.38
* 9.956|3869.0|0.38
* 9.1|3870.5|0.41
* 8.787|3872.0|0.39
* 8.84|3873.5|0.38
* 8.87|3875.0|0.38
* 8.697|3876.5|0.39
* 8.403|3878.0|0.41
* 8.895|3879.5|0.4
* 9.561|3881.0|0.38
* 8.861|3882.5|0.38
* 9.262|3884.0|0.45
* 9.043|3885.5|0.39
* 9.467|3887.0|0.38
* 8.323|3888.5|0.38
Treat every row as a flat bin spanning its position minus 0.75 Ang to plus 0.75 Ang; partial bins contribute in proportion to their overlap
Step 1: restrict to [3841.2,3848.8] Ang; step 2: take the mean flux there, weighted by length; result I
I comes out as 8.67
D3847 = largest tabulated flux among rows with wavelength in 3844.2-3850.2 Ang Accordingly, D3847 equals 8.761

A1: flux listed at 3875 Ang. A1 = 8.87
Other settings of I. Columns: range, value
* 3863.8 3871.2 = 9.11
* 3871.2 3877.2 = 8.8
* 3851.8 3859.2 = 9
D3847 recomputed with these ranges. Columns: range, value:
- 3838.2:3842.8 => 8.98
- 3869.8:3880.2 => 9.1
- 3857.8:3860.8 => 9.208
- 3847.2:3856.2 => 9.314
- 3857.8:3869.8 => 9.956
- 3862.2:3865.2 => 9.421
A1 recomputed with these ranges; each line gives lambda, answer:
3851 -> 8.428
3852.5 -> 9.161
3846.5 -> 8.675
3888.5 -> 8.323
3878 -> 8.403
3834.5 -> 8.678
